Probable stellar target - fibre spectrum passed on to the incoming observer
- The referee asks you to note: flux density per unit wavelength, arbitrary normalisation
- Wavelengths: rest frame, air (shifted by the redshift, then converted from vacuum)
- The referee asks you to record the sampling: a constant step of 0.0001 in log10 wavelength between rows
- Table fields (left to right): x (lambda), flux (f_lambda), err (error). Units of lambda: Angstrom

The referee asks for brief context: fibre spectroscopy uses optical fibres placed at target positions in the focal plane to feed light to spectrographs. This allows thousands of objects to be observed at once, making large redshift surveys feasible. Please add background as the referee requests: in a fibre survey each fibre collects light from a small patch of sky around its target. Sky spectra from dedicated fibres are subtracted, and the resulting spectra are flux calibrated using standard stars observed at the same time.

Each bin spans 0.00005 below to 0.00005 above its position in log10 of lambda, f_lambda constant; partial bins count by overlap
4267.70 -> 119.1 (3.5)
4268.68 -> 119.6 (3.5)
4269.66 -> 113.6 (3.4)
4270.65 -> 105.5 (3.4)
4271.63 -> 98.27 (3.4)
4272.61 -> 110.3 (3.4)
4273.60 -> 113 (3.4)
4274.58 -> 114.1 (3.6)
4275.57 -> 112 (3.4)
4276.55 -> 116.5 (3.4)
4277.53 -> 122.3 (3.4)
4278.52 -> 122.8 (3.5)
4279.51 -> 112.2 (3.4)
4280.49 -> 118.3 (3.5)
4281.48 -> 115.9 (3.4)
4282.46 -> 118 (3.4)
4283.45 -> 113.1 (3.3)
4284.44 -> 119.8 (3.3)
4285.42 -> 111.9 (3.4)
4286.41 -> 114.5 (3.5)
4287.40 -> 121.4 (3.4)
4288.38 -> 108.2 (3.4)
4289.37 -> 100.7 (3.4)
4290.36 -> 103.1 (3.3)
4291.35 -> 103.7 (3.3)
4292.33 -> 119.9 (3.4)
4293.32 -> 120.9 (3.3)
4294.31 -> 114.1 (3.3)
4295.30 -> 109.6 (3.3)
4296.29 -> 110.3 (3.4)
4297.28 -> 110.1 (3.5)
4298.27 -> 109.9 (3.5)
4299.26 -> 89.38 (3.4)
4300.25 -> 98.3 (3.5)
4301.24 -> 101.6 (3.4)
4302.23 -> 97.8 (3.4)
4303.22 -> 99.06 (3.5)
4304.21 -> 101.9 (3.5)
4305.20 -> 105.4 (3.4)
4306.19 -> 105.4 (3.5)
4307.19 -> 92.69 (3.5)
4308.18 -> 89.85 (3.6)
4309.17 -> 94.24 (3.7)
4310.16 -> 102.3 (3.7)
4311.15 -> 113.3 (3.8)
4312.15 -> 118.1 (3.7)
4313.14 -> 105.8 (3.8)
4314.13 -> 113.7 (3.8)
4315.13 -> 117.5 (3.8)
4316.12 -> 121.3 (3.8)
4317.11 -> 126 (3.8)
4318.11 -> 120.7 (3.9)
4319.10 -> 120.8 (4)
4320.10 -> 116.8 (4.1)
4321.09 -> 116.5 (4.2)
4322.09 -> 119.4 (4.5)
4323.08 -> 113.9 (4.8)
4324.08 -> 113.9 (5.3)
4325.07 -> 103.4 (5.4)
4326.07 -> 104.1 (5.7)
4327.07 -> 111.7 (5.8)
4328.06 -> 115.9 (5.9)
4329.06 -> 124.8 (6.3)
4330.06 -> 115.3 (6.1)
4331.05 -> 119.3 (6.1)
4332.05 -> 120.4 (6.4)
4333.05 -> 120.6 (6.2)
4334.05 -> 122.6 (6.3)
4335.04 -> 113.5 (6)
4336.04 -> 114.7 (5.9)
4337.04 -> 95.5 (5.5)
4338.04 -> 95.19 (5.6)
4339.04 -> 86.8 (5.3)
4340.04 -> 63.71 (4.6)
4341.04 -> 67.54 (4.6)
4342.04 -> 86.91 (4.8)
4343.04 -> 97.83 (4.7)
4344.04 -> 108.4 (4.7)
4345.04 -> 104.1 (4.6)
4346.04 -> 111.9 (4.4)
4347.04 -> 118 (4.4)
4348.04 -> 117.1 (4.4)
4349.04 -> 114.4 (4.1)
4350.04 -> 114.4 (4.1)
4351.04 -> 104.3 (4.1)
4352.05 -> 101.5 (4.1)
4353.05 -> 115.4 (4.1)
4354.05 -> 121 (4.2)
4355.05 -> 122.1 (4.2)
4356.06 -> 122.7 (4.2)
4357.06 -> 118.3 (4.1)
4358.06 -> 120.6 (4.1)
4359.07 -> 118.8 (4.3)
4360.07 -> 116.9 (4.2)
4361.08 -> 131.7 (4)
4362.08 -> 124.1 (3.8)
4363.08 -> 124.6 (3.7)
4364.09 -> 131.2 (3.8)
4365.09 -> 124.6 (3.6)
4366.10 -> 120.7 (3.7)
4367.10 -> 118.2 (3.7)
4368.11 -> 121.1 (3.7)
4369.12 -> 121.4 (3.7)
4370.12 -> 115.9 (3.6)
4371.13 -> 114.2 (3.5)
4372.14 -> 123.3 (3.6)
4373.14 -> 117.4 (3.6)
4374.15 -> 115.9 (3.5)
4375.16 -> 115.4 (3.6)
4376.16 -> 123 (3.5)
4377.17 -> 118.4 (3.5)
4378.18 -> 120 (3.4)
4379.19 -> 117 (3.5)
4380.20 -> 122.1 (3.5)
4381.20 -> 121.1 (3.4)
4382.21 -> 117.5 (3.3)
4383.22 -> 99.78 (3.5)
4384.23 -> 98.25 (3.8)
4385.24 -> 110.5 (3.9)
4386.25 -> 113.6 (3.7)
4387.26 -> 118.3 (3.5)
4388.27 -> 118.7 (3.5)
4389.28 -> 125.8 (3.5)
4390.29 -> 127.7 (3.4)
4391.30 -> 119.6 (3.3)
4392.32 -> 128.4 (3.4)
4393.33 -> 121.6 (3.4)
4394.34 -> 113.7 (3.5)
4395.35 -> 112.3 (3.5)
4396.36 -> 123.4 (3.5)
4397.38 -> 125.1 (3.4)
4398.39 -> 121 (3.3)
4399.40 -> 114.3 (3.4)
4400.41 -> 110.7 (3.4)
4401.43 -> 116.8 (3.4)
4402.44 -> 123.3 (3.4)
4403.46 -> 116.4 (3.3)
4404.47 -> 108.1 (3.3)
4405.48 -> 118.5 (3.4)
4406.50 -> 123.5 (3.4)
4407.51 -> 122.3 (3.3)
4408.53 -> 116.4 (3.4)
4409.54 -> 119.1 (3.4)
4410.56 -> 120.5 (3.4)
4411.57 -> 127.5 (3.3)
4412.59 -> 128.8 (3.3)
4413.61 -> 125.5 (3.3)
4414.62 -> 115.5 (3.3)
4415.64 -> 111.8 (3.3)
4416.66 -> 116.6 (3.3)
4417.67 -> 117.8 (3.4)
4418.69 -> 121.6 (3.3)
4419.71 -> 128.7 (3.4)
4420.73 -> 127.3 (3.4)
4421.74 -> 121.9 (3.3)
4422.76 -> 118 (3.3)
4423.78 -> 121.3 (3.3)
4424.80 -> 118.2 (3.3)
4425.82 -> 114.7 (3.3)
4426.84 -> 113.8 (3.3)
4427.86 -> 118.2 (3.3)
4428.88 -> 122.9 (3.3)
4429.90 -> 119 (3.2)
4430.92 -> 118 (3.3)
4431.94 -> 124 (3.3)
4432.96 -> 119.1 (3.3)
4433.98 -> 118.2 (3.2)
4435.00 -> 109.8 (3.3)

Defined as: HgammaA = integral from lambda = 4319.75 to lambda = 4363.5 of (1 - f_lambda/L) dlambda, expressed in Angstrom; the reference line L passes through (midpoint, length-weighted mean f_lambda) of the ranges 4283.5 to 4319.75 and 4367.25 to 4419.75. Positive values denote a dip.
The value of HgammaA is 0.7 Angstrom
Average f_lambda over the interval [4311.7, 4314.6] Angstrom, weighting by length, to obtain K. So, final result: 113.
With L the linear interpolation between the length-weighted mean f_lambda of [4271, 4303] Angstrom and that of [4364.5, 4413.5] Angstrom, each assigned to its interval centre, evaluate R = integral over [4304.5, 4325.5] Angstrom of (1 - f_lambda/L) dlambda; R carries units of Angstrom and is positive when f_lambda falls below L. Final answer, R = 0.4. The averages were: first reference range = 111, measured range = 111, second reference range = 119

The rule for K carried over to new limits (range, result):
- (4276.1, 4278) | 120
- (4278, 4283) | 117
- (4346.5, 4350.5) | 116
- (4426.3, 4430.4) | 118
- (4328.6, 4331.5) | 120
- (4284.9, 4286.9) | 114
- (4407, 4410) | 119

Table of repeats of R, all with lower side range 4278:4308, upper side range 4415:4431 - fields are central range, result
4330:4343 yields 1.3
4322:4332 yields -0.2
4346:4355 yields 0.0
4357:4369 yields -0.9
